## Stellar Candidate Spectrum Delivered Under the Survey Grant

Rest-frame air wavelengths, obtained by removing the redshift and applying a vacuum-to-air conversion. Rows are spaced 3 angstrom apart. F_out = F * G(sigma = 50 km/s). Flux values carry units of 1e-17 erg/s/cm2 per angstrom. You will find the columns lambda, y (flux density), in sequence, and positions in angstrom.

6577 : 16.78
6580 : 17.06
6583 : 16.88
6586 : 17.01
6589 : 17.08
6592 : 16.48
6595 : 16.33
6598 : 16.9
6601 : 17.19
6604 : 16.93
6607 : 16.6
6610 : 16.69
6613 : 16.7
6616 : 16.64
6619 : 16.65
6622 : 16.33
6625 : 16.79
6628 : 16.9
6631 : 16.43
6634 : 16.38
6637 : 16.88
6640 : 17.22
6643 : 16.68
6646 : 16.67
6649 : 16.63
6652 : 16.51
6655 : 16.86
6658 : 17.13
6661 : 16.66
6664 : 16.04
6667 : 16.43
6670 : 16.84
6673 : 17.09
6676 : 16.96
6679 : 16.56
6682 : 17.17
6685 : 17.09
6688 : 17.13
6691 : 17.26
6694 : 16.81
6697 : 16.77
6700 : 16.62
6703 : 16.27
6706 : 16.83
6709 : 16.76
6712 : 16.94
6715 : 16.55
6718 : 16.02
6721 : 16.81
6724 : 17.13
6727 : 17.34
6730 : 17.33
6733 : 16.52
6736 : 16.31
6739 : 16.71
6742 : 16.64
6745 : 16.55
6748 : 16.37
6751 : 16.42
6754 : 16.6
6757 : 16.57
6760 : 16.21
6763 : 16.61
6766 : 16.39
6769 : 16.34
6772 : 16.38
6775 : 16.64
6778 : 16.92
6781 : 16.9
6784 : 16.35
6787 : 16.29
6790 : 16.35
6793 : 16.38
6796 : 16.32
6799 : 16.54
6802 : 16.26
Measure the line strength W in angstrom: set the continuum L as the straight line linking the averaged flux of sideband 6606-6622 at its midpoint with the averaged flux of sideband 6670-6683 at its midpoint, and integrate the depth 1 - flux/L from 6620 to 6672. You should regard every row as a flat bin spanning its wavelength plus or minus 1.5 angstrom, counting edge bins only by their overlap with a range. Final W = 0.3 angstrom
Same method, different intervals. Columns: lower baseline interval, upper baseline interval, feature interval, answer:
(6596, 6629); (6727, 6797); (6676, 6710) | -0.43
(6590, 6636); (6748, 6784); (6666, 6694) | -0.58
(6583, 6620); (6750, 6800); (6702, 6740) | -0.38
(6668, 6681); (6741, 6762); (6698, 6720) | 0.14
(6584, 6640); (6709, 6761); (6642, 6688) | -0.19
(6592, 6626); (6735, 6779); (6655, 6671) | -0.01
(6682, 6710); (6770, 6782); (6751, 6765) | 0.20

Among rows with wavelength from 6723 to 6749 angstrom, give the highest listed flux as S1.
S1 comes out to 17.34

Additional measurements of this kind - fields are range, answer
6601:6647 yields 17.22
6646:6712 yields 17.26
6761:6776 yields 16.64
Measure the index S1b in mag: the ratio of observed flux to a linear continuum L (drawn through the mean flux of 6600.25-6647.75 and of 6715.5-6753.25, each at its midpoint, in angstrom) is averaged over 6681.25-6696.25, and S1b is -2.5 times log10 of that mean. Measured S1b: -0.02 mag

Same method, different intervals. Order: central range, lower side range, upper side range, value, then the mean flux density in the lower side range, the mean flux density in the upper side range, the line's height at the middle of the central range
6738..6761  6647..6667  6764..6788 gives 0.003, 16.6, 16.5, 16.6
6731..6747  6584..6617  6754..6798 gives -0.001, 16.8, 16.5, 16.5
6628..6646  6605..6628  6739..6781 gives -0.006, 16.7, 16.5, 16.6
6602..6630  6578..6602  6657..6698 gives 0.010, 16.9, 16.9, 16.9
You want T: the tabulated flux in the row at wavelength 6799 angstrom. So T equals 16.54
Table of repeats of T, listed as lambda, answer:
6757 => 16.57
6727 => 17.34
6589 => 17.08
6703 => 16.27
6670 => 16.84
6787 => 16.29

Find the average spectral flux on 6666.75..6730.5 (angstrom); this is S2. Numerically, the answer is 16.9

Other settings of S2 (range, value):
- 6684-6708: 16.8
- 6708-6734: 16.8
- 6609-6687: 16.7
